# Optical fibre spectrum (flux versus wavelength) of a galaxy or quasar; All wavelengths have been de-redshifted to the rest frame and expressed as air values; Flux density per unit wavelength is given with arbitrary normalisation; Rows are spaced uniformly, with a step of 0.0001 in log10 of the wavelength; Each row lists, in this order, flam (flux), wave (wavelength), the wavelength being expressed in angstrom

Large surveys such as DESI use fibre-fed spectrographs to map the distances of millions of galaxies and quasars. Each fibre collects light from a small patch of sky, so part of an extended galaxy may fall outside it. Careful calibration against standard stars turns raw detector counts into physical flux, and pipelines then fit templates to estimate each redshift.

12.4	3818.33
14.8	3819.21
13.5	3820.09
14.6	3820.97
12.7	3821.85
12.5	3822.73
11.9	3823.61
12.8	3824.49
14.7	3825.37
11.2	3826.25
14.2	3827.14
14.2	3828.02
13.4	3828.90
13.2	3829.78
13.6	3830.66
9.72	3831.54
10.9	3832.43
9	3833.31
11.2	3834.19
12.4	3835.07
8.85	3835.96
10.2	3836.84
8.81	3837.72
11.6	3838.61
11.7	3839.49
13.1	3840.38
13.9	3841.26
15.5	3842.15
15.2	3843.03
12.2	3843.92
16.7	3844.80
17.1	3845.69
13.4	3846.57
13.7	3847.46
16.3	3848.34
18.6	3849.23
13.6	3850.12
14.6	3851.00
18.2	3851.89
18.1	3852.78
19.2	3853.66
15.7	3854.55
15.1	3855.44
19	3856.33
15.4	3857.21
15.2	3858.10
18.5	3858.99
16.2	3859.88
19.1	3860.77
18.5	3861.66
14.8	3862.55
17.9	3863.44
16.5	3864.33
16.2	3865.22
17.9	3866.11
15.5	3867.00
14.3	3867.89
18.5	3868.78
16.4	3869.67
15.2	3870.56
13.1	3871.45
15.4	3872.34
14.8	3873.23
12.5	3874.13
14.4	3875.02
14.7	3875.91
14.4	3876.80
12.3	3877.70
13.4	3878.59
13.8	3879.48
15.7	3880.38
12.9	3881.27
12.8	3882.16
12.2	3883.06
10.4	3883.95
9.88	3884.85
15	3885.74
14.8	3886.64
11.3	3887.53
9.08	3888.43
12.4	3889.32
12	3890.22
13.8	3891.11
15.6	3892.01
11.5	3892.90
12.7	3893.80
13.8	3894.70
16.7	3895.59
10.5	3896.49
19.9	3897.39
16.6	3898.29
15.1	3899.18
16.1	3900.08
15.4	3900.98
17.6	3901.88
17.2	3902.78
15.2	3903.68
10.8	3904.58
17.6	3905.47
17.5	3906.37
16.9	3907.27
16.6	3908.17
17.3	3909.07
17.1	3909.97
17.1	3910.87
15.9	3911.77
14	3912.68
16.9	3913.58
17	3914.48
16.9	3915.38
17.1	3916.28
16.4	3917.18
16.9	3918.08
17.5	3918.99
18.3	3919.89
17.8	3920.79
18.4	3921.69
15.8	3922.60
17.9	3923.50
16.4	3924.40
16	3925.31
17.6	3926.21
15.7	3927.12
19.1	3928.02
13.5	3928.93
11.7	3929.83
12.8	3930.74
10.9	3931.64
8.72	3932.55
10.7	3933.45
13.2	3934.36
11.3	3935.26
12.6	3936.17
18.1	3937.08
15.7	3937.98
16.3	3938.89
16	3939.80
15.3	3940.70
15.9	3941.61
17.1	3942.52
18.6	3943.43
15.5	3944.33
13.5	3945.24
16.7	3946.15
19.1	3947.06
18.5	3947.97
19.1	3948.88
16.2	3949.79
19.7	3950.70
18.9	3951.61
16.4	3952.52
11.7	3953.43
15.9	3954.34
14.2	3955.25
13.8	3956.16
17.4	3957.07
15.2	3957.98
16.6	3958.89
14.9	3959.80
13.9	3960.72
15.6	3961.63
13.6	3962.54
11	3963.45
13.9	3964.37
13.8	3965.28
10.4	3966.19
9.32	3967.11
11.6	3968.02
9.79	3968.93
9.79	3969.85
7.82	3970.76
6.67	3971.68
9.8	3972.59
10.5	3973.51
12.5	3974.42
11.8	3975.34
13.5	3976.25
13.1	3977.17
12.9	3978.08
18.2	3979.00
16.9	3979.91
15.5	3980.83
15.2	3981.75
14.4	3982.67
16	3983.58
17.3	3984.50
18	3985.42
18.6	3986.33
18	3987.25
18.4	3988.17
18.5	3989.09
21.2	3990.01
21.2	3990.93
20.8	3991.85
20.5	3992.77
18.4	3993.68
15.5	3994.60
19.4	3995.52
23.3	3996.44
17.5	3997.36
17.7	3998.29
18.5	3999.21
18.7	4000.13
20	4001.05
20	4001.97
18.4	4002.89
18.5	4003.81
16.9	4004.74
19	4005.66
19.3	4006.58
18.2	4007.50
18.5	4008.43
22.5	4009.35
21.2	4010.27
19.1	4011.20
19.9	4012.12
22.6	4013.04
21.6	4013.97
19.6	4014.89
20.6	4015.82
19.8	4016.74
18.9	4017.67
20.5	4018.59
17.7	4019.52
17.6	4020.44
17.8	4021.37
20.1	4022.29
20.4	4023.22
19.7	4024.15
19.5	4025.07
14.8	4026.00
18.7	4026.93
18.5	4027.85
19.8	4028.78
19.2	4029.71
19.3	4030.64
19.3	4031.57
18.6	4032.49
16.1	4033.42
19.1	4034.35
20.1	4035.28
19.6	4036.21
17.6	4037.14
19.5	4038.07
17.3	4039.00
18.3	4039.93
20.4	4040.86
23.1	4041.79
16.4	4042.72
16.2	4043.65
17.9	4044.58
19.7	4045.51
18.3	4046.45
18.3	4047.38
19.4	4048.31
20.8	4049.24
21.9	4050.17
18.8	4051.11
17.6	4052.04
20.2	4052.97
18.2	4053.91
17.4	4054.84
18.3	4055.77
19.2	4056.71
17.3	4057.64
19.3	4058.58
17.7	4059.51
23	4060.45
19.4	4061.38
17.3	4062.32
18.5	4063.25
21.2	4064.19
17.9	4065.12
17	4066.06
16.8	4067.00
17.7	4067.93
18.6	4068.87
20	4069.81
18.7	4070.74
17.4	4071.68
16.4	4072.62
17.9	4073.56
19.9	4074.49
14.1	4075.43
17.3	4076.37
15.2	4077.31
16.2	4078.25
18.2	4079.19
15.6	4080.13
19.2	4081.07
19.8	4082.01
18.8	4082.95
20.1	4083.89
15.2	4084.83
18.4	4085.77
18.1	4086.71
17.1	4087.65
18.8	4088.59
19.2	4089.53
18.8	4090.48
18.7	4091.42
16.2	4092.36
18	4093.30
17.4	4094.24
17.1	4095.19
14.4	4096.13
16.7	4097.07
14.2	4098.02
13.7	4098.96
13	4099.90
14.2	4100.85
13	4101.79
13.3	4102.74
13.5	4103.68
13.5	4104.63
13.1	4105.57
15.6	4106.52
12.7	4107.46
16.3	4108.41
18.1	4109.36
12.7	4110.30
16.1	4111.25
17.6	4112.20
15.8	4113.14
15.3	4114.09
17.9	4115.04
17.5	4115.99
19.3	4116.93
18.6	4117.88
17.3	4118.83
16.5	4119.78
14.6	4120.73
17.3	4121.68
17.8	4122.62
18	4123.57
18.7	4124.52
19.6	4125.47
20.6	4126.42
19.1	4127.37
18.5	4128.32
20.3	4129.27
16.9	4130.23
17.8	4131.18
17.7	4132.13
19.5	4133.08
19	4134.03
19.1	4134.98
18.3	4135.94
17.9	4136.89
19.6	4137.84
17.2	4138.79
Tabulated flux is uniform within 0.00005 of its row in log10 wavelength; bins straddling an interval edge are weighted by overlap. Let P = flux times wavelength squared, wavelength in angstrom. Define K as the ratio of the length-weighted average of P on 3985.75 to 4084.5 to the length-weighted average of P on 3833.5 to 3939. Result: 1.4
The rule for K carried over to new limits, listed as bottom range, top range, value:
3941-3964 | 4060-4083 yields 1.20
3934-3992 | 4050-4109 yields 1.22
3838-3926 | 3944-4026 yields 1.15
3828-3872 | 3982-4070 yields 1.40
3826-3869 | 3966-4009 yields 1.18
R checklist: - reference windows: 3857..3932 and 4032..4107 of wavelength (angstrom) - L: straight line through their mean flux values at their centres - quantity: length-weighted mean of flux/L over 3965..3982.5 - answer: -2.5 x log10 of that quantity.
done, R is 0.331 mag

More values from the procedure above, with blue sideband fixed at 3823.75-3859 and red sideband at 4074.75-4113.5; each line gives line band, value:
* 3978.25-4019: -0.22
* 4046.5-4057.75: -0.20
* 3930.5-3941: 0.10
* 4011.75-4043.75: -0.22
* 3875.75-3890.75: 0.13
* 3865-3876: -0.08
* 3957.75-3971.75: 0.23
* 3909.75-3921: -0.15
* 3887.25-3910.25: -0.03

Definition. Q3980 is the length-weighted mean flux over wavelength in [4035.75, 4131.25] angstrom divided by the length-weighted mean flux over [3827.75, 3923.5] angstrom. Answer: 1.18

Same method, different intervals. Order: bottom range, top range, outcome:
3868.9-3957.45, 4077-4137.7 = 1.12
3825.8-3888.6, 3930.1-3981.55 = 0.99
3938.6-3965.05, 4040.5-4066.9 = 1.19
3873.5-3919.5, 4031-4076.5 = 1.26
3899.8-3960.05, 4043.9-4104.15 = 1.11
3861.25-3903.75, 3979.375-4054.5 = 1.30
